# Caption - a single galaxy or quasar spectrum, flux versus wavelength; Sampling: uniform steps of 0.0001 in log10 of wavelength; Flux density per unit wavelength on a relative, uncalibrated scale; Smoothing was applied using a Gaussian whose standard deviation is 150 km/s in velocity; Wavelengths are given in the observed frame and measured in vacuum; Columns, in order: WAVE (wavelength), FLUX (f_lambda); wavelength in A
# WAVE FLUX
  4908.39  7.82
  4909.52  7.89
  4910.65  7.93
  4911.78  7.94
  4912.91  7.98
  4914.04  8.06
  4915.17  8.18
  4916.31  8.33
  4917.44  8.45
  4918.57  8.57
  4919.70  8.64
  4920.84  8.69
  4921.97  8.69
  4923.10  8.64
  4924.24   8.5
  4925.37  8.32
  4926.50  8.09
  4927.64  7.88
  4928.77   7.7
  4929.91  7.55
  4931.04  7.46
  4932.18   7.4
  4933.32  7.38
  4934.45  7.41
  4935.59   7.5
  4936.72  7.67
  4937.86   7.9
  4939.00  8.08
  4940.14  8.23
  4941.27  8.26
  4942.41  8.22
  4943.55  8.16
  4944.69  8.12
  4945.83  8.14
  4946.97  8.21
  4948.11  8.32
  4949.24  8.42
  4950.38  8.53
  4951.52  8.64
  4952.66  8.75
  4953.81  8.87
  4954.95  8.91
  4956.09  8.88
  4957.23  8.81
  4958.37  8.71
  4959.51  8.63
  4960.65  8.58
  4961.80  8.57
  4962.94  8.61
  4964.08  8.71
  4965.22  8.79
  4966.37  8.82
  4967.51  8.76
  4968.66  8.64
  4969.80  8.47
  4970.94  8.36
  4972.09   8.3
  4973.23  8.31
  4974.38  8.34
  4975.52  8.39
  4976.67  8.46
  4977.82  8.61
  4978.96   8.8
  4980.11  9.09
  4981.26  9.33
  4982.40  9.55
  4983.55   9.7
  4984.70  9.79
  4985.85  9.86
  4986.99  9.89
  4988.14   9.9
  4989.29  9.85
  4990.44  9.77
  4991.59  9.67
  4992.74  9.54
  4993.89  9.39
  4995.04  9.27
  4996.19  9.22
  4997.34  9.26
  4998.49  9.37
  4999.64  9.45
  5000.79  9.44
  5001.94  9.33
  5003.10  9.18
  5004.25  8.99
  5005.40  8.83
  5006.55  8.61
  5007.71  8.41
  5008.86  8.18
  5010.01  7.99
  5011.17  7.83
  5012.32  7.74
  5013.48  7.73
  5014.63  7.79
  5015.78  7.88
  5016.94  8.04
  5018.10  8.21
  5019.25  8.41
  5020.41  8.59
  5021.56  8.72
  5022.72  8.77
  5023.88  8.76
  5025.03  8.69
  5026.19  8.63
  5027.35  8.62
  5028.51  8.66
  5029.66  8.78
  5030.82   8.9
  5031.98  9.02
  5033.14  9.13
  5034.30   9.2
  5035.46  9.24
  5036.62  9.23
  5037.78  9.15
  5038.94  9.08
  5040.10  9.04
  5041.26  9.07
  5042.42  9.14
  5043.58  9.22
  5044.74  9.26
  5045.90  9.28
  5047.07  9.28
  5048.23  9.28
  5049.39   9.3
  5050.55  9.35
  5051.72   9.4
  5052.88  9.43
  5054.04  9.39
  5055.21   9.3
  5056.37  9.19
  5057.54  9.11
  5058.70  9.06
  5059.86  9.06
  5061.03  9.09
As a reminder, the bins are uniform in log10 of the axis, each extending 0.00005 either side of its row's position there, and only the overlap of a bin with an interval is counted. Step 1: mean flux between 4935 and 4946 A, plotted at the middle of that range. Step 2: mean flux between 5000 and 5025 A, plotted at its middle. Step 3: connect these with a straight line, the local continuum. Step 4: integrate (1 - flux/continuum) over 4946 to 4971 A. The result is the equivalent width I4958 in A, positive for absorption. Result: -1.5 A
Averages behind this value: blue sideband 8.02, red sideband 8.46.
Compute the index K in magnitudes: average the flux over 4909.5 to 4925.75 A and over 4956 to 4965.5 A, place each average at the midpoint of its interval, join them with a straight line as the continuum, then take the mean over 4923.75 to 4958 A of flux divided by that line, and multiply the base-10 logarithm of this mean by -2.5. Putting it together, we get 0.050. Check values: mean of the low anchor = 8.34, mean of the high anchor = 8.69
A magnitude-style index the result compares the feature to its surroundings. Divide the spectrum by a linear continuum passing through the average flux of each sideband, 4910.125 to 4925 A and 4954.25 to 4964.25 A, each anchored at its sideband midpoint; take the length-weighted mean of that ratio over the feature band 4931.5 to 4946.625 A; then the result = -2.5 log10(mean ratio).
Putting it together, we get 0.09 mag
